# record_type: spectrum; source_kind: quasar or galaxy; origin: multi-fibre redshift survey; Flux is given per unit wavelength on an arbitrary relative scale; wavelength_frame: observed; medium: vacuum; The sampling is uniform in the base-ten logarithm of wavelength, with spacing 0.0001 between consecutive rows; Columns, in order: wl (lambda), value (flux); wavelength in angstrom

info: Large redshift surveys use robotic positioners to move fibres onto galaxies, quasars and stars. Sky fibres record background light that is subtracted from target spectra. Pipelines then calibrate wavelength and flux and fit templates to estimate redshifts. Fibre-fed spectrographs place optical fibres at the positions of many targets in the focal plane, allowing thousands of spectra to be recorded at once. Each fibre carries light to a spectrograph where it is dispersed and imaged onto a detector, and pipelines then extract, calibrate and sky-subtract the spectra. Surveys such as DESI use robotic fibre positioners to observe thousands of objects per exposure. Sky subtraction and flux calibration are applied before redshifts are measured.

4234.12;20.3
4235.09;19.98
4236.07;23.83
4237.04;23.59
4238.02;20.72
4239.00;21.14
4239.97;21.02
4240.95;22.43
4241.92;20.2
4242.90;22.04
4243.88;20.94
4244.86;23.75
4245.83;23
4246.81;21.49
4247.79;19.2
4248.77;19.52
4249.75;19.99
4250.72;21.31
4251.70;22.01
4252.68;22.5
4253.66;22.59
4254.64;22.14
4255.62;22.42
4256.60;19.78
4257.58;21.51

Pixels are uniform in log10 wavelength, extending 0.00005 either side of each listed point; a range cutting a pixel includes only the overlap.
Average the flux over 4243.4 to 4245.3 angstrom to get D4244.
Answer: 22.3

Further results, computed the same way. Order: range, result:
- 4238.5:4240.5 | 21.1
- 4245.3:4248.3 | 21.3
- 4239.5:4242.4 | 21.2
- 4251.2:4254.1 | 22.3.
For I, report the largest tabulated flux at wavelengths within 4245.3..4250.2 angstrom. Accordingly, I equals 23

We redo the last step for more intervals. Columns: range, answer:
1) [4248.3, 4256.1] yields 22.59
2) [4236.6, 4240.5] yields 23.59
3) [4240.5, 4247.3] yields 23.75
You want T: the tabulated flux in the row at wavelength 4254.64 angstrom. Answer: 22.14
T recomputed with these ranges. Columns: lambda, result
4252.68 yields 22.5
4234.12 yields 20.3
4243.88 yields 20.94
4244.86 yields 23.75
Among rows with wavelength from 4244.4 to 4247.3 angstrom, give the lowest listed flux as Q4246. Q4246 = 21.49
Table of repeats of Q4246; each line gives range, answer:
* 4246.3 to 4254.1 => 19.2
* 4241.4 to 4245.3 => 20.2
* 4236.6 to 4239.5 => 20.72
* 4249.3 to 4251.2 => 19.99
